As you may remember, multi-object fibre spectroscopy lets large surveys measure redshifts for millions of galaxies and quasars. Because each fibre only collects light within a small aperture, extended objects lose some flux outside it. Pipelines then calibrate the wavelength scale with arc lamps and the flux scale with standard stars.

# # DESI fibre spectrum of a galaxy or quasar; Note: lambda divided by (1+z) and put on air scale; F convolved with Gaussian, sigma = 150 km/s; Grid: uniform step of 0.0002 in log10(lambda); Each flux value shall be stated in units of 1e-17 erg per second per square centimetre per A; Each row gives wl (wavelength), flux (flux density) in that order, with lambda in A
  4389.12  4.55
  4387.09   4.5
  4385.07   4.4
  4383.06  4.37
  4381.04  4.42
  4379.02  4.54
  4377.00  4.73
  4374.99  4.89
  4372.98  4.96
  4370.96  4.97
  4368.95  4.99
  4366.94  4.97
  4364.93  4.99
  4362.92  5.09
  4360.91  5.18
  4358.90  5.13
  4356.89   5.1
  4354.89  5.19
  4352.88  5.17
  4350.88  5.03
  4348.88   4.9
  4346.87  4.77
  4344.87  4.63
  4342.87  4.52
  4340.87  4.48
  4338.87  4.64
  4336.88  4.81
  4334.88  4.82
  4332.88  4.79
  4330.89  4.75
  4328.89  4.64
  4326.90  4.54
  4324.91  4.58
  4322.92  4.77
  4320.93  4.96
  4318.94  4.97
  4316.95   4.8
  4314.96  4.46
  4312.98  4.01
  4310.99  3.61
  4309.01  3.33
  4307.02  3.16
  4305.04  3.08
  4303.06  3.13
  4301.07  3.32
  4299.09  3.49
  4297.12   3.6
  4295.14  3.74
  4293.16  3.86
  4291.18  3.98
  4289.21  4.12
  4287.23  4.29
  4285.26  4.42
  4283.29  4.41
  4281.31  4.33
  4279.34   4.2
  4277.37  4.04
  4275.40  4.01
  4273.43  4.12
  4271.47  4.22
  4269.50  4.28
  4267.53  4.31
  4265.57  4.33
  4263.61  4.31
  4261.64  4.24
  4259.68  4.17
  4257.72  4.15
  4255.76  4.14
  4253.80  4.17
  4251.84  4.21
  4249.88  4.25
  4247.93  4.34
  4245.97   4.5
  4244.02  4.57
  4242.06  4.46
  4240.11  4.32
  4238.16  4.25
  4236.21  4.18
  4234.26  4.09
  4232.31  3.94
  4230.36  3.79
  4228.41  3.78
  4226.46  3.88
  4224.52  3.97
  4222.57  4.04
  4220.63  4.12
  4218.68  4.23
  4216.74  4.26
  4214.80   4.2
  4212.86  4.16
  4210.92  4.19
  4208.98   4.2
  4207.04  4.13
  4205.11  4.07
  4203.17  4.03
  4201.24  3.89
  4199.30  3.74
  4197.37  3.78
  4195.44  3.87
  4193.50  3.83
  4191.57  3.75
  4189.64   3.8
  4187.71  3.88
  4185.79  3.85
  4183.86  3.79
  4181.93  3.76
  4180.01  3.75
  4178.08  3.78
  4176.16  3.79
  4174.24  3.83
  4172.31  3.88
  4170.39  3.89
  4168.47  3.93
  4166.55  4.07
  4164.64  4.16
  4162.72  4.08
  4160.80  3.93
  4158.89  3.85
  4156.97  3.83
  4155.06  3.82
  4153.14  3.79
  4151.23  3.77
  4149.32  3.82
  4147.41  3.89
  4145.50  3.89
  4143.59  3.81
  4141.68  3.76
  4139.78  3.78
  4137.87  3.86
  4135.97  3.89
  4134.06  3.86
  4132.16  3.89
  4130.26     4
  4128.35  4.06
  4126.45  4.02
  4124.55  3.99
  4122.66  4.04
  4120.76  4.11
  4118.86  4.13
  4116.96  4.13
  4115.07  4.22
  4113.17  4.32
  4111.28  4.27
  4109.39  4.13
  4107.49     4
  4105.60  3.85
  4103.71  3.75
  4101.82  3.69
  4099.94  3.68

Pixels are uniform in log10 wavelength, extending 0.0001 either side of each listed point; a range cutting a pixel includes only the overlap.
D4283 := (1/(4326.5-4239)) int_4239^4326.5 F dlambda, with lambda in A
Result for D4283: 4.13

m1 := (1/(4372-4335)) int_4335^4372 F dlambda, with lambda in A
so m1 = 4.92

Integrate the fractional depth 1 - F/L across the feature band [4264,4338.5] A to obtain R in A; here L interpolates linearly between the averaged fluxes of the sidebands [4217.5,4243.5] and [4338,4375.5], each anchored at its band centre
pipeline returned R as 6.3 A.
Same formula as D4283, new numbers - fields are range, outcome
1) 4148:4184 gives 3.87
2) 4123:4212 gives 3.9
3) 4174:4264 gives 4.05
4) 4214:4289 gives 4.2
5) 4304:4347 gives 4.41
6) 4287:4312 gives 3.57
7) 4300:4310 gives 3.2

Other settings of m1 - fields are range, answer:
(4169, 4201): 3.81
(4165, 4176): 3.92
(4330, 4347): 4.69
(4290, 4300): 3.75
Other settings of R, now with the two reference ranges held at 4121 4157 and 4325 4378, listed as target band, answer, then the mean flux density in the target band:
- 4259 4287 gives 1.63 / 4.24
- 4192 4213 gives 1.03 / 3.98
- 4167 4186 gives 1.08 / 3.83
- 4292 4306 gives 3.50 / 3.47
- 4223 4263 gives 1.82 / 4.17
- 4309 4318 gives 1.09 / 4.13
